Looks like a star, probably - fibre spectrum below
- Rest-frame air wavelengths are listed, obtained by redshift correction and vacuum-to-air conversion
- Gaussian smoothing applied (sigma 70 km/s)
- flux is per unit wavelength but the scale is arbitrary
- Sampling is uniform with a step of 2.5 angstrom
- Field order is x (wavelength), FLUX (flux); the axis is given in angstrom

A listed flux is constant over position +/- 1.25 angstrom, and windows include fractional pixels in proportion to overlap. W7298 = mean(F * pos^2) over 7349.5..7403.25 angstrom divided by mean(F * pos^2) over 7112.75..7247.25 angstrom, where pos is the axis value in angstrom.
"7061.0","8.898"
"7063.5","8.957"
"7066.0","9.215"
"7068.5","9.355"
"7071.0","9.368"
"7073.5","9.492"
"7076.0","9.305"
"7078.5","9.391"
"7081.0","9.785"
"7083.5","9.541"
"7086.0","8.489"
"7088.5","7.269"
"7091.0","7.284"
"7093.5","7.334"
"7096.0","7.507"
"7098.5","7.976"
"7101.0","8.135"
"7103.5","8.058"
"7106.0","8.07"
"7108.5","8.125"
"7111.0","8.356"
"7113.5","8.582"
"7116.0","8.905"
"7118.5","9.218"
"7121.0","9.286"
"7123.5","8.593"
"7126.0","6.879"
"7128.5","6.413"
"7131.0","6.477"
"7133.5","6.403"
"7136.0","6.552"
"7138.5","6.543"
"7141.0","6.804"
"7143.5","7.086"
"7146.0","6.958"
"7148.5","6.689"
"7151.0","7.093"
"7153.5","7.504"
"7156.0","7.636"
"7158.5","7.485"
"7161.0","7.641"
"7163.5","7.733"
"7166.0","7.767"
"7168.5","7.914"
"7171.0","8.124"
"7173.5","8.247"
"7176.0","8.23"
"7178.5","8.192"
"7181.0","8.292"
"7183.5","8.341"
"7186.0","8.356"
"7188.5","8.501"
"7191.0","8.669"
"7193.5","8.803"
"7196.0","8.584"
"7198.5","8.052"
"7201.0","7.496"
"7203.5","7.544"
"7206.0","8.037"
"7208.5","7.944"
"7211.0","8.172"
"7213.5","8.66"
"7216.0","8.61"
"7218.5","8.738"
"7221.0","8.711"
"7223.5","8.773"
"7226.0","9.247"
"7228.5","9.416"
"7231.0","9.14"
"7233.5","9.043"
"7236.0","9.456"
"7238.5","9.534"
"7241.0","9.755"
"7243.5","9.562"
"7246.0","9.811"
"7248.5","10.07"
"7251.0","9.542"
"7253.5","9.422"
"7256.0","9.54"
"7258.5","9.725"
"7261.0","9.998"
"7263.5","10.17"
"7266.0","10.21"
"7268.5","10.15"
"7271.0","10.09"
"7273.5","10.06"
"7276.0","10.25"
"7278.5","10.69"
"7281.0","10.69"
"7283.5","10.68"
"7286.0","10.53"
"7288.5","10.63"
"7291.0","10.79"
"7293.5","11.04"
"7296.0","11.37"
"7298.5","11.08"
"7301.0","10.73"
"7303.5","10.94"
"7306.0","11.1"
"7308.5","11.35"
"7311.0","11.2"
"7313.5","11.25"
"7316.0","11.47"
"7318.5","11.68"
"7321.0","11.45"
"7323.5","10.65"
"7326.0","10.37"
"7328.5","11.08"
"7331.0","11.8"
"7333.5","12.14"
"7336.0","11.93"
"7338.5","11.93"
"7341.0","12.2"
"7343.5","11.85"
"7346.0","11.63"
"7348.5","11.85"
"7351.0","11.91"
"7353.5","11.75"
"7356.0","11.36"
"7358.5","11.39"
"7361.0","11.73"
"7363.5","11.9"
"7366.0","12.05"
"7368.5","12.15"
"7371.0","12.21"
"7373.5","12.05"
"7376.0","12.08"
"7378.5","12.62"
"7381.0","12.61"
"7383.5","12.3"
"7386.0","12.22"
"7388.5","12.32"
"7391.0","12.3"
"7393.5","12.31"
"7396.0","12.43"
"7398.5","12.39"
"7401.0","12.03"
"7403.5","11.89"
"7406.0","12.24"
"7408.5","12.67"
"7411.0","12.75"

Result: 1.6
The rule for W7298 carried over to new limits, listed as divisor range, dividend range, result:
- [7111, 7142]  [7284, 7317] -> 1.52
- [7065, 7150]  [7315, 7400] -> 1.59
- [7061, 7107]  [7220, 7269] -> 1.16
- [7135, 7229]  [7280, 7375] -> 1.49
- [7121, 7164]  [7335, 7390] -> 1.79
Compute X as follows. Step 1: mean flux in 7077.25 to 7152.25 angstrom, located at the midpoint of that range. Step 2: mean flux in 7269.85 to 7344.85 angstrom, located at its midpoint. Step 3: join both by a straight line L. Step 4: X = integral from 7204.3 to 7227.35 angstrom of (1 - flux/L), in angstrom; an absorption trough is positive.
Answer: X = 2.4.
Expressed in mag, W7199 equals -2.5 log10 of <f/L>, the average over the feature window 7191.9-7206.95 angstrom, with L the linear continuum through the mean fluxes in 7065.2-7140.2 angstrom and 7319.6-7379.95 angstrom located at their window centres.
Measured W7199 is 0.182 mag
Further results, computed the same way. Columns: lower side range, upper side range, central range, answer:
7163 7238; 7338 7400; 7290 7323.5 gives -0.04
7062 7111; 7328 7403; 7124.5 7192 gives 0.25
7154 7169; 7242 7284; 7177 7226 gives 0.03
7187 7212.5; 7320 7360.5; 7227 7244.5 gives -0.04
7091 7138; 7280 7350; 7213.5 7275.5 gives 0.06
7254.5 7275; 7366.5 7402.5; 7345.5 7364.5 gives 0.00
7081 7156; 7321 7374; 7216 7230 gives 0.07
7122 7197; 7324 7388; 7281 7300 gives -0.04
